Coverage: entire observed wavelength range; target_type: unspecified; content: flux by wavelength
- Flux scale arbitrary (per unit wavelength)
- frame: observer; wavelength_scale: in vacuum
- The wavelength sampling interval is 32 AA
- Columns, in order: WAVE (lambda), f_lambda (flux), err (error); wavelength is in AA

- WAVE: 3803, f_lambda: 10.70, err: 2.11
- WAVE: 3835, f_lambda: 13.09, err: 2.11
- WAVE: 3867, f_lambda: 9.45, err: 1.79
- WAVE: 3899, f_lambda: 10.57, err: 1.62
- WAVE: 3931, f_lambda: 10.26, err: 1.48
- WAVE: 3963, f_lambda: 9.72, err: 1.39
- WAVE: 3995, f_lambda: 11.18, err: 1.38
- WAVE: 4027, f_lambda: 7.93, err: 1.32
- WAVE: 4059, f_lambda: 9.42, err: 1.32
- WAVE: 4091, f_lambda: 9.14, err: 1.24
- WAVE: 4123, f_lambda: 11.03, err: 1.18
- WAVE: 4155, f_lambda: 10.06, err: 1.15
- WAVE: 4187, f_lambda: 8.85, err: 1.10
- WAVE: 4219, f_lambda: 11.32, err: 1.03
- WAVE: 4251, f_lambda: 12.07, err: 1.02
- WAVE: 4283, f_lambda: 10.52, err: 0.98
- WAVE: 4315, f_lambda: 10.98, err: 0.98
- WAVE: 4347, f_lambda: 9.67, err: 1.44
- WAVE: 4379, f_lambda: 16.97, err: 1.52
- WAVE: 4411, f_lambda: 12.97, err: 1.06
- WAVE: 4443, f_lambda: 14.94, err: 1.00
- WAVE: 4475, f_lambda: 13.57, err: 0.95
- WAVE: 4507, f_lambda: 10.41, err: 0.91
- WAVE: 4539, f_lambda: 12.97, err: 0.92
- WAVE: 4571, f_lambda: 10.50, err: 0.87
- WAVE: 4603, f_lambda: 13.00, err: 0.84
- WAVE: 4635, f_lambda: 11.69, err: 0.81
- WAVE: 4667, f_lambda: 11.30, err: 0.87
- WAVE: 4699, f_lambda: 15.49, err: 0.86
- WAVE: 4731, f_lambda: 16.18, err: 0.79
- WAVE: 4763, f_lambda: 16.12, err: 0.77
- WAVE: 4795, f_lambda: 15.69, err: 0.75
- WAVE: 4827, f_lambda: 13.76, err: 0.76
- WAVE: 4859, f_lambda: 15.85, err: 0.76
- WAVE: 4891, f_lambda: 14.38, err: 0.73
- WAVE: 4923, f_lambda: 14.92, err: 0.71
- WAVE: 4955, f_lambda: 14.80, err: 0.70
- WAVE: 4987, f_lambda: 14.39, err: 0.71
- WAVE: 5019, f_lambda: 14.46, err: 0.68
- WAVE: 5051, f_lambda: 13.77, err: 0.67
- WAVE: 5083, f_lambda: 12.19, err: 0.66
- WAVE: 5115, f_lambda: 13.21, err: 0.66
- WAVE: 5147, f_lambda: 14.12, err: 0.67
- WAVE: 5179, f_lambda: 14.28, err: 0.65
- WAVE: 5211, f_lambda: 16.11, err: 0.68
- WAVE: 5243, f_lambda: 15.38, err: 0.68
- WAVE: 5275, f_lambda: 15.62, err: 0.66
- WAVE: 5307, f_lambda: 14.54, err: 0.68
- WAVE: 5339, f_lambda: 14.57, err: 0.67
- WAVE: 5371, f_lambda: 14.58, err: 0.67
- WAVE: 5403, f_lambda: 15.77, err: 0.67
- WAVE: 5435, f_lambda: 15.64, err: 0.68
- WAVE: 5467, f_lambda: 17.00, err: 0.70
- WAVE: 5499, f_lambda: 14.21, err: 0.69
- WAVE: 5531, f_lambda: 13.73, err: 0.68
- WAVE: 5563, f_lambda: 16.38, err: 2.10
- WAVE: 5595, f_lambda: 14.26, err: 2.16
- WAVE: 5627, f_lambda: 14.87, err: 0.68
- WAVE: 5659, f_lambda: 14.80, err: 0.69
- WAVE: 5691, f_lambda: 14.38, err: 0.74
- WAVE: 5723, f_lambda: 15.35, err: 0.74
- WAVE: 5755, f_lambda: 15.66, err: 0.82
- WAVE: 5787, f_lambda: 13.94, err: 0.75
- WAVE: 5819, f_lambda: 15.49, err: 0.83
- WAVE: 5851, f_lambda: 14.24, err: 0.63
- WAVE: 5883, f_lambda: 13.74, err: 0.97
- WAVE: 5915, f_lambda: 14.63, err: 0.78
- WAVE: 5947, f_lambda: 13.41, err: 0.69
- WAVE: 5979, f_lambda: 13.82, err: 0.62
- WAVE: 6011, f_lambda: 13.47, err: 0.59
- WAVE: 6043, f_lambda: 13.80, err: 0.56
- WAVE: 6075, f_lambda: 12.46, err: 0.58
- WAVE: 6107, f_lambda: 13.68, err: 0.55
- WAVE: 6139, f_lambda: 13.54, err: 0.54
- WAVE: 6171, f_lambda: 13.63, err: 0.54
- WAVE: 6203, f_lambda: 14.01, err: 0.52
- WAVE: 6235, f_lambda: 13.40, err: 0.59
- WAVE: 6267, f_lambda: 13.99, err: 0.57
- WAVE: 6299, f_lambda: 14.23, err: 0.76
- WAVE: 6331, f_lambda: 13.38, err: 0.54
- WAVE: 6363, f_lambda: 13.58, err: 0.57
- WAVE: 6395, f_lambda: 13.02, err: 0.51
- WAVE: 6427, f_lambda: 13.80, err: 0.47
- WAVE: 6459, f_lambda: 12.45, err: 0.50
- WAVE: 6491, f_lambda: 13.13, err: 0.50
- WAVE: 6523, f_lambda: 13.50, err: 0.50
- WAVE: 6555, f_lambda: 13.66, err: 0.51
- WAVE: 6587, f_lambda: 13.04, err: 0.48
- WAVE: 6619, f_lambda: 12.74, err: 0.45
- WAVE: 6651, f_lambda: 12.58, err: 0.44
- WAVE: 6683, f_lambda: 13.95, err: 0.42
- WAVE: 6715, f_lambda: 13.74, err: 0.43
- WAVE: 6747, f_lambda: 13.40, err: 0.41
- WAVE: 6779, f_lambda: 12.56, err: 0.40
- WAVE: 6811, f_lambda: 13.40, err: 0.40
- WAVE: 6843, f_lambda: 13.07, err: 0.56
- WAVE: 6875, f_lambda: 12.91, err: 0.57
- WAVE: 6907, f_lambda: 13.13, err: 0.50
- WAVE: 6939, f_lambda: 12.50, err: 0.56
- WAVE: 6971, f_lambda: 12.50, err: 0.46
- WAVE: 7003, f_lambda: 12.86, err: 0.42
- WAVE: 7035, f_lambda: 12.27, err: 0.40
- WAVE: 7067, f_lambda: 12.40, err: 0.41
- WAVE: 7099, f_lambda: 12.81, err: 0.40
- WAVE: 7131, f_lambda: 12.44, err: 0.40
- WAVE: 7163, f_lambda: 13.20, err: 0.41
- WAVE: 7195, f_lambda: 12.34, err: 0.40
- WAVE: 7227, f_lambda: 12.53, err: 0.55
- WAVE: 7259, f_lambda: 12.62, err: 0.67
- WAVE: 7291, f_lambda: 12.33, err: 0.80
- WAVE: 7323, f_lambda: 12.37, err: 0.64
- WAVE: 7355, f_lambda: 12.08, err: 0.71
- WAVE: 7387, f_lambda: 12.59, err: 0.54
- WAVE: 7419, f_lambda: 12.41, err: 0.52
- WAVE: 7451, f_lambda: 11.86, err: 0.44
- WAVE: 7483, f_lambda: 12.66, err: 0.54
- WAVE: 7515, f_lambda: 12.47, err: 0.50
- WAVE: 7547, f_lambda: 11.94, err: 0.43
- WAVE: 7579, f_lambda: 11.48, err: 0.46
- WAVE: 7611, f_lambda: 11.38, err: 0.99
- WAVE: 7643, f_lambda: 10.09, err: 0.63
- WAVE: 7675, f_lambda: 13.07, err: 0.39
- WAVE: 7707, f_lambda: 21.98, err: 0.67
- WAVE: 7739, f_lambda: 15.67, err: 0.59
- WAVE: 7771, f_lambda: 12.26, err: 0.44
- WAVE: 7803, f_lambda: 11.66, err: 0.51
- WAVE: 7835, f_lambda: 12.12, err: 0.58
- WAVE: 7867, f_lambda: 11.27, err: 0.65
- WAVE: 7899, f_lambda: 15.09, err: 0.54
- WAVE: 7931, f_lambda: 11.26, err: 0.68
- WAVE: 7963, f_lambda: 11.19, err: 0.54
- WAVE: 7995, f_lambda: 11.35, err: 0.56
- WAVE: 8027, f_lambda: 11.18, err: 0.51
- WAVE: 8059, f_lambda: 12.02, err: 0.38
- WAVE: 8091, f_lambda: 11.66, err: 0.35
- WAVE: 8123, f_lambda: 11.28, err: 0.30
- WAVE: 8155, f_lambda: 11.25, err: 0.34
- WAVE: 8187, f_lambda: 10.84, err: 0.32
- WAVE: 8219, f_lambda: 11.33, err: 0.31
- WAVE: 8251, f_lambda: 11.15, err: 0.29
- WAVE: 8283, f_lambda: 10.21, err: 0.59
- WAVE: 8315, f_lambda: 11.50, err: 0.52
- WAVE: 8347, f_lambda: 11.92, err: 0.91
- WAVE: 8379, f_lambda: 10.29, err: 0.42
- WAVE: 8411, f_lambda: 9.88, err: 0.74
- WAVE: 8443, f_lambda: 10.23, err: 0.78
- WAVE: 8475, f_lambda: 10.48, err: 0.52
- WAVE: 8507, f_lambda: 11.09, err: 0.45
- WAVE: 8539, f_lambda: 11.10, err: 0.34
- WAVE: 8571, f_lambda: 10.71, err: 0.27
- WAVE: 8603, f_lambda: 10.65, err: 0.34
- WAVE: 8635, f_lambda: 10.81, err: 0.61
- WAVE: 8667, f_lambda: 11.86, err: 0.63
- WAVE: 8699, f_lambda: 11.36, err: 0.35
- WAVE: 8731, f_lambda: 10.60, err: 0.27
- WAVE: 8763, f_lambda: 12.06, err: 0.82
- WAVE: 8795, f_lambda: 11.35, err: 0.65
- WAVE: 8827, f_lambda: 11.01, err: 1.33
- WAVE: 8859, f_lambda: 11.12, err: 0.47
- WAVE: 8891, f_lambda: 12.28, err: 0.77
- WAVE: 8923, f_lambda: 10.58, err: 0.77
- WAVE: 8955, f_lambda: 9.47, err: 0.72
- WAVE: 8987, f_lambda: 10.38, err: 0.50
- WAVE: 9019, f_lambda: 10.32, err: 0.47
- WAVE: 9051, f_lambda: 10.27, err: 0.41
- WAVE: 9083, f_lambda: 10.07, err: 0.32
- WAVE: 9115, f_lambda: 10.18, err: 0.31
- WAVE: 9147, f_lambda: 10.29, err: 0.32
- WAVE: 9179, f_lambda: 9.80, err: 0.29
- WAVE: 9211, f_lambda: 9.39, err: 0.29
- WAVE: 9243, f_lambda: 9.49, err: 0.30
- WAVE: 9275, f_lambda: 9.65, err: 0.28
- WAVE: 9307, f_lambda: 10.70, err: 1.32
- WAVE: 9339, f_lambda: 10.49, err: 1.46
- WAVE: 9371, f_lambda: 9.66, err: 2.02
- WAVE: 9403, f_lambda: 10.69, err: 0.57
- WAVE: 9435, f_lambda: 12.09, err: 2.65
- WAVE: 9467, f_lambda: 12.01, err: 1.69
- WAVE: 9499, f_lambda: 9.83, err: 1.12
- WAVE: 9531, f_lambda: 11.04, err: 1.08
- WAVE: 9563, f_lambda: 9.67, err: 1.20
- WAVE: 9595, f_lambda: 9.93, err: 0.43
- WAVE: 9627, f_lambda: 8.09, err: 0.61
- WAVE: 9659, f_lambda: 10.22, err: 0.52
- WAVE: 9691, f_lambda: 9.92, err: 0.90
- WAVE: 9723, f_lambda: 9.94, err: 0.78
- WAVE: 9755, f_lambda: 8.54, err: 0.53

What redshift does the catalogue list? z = 0.17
